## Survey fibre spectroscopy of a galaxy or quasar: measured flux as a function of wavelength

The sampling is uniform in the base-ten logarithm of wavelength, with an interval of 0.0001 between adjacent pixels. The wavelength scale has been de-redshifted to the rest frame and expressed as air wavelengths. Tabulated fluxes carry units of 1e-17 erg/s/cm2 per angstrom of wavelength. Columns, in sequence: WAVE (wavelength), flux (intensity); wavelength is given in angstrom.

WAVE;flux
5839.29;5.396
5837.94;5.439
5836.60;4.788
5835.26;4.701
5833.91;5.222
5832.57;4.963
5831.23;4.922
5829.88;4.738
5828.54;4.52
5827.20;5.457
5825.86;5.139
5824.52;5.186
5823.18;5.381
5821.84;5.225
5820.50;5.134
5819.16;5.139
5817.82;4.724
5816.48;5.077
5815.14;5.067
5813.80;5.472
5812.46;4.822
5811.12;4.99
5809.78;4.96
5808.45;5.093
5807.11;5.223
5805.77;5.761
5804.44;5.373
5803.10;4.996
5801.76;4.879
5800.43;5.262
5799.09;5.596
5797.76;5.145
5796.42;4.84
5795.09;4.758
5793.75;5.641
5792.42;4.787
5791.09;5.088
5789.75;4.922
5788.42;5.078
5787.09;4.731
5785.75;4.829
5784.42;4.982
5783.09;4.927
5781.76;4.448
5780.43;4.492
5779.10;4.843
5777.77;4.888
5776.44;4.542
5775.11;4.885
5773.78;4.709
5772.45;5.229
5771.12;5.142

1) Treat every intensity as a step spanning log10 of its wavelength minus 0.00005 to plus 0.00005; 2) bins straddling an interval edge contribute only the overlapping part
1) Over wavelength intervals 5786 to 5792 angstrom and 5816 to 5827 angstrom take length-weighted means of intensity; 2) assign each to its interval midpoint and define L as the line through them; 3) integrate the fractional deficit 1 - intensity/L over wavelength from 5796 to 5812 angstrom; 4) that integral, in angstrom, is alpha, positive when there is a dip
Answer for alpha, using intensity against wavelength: -0.5 angstrom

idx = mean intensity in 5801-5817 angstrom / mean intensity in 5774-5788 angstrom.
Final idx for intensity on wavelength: 1.1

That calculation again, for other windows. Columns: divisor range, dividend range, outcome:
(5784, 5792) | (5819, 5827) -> 1.06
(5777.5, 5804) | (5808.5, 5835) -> 1.02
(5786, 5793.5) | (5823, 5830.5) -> 1.02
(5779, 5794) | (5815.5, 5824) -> 1.05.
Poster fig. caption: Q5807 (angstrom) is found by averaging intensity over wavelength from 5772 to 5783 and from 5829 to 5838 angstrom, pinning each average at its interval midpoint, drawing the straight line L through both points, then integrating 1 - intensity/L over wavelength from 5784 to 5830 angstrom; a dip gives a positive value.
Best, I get -2.3 angstrom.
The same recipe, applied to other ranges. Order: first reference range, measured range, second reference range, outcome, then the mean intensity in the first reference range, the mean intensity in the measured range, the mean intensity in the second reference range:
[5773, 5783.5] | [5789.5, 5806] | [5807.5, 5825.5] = -0.8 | 4.72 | 5.15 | 5.1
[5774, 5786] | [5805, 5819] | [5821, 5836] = -0.5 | 4.76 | 5.12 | 5.04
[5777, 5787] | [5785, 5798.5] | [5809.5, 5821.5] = -0.4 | 4.77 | 4.99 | 5.05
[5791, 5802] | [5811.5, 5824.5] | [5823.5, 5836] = -0.2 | 5.12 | 5.11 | 4.99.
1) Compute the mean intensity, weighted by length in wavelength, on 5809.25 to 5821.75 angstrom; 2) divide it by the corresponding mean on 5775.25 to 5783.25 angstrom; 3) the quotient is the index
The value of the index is 1.08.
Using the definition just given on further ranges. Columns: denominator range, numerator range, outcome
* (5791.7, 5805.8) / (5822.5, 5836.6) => 0.97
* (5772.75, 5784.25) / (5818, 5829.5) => 1.08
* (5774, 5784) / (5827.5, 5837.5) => 1.03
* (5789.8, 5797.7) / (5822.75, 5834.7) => 1.01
